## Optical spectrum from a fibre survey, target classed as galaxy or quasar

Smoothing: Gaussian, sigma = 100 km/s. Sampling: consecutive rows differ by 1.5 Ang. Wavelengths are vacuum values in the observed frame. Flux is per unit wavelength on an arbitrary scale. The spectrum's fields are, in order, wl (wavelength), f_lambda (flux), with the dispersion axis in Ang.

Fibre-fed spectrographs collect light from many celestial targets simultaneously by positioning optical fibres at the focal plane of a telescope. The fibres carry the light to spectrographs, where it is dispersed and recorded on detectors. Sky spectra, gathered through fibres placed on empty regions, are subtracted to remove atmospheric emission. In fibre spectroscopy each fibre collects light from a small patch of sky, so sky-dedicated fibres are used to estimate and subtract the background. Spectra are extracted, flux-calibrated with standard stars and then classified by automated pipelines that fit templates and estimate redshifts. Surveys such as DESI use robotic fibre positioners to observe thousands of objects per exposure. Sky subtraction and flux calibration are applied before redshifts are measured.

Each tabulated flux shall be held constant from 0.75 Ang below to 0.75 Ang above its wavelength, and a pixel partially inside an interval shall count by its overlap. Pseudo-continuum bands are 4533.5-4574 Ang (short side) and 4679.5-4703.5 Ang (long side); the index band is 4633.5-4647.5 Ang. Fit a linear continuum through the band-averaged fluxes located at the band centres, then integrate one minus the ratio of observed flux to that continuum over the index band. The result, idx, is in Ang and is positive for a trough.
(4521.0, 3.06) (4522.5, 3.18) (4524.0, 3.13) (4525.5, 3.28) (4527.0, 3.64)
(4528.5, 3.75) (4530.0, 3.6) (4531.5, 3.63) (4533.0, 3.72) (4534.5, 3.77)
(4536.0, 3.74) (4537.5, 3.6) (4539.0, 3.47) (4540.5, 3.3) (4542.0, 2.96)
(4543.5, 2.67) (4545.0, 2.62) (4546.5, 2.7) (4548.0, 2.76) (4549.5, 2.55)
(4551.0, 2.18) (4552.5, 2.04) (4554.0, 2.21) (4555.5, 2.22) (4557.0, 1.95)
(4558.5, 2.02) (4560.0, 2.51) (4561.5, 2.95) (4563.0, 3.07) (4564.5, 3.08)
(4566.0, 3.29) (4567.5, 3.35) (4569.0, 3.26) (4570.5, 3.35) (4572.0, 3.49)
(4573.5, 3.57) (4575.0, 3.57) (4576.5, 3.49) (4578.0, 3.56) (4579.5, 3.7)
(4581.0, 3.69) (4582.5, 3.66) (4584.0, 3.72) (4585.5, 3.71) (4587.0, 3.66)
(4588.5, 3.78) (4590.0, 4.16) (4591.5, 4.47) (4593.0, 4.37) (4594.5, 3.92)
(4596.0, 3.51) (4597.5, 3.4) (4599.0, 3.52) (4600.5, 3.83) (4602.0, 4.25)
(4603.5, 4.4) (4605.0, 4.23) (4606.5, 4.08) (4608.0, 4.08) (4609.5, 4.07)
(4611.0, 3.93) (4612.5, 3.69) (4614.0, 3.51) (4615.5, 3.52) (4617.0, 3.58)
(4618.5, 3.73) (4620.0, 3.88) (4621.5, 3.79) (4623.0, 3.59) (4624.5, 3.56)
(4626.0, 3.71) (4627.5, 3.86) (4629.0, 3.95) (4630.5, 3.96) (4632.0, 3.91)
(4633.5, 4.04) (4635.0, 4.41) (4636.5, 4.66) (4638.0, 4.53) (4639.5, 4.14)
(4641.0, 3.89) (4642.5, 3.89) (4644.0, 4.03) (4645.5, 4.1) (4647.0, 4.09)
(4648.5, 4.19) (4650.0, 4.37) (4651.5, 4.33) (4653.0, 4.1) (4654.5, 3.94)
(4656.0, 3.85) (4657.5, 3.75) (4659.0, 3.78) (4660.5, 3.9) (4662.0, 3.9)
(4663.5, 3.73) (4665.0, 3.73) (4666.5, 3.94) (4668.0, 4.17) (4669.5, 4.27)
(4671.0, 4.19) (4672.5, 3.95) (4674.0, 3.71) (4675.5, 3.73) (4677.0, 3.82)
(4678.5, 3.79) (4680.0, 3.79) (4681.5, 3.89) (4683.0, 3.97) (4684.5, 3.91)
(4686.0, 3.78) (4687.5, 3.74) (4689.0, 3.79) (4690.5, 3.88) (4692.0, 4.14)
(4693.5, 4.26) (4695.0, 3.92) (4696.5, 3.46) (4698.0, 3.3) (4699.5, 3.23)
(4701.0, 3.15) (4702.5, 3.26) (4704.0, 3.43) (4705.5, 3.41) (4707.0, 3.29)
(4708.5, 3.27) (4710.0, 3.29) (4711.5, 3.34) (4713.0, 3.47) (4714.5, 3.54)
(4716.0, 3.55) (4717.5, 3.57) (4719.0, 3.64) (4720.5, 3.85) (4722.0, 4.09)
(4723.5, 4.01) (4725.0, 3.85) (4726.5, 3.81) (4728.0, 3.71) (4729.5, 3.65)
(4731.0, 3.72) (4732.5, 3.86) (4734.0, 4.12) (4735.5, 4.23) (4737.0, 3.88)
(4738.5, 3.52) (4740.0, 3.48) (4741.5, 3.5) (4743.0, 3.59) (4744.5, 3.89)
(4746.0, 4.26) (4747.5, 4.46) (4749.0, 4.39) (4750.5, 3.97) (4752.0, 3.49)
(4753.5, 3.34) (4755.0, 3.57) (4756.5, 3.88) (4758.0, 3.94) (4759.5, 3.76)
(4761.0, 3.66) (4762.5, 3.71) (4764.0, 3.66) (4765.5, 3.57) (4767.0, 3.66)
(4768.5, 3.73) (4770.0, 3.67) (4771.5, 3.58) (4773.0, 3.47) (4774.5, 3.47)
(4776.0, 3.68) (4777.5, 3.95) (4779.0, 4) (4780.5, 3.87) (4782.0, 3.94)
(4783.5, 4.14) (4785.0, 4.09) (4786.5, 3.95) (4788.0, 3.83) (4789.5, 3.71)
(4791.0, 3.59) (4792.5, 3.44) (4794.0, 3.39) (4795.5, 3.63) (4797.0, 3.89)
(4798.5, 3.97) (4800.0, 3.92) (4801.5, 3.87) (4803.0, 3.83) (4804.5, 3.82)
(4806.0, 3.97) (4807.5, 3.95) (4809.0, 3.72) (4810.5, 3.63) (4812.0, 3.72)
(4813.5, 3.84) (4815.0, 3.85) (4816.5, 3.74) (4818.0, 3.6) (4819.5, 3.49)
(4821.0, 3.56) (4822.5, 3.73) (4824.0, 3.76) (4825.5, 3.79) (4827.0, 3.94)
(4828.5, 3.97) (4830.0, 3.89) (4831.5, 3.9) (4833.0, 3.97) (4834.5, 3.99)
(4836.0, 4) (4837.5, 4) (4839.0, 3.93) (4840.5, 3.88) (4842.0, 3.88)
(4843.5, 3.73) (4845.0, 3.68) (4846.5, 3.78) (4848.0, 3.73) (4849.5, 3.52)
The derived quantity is -3.2 Ang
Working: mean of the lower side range 2.92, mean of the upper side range 3.71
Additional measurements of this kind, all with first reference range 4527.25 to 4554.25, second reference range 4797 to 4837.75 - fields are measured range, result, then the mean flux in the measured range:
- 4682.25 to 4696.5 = -1.7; 3.91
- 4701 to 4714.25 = 0.7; 3.34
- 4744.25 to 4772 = -1.0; 3.8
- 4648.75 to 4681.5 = -4.9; 3.94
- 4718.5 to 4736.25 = -1.4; 3.88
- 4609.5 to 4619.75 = -1.3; 3.7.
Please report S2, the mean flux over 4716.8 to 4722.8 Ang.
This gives 3.79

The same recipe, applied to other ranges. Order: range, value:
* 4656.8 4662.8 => 3.83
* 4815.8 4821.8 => 3.6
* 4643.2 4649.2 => 4.1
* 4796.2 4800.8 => 3.92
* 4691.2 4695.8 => 4.1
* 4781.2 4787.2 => 4.03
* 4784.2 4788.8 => 3.96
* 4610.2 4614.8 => 3.71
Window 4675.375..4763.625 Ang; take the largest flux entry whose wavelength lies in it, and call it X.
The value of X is 4.46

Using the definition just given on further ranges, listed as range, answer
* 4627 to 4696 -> 4.66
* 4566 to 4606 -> 4.47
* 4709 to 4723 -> 4.09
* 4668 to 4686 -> 4.27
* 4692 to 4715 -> 4.26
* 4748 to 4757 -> 4.39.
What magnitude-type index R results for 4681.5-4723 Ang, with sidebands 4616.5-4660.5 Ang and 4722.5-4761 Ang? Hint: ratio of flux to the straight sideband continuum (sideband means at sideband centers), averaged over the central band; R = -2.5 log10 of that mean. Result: 0.08 mag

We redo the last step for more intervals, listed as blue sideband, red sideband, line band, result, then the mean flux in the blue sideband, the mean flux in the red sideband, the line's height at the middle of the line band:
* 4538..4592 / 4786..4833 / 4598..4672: -0.196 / 3.13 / 3.77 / 3.31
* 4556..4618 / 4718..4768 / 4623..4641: -0.111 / 3.58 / 3.81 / 3.65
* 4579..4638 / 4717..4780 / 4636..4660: -0.063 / 3.89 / 3.78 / 3.86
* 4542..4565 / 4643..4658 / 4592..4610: -0.210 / 2.51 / 4.08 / 3.28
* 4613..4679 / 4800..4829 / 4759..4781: 0.037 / 3.94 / 3.78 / 3.82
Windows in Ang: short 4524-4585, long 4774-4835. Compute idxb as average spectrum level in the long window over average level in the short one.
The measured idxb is 1.2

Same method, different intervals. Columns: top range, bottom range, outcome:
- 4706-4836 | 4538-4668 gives 1.04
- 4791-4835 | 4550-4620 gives 1.09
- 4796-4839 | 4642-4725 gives 1.01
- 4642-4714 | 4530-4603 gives 1.15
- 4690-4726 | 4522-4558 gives 1.19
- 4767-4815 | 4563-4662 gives 0.98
